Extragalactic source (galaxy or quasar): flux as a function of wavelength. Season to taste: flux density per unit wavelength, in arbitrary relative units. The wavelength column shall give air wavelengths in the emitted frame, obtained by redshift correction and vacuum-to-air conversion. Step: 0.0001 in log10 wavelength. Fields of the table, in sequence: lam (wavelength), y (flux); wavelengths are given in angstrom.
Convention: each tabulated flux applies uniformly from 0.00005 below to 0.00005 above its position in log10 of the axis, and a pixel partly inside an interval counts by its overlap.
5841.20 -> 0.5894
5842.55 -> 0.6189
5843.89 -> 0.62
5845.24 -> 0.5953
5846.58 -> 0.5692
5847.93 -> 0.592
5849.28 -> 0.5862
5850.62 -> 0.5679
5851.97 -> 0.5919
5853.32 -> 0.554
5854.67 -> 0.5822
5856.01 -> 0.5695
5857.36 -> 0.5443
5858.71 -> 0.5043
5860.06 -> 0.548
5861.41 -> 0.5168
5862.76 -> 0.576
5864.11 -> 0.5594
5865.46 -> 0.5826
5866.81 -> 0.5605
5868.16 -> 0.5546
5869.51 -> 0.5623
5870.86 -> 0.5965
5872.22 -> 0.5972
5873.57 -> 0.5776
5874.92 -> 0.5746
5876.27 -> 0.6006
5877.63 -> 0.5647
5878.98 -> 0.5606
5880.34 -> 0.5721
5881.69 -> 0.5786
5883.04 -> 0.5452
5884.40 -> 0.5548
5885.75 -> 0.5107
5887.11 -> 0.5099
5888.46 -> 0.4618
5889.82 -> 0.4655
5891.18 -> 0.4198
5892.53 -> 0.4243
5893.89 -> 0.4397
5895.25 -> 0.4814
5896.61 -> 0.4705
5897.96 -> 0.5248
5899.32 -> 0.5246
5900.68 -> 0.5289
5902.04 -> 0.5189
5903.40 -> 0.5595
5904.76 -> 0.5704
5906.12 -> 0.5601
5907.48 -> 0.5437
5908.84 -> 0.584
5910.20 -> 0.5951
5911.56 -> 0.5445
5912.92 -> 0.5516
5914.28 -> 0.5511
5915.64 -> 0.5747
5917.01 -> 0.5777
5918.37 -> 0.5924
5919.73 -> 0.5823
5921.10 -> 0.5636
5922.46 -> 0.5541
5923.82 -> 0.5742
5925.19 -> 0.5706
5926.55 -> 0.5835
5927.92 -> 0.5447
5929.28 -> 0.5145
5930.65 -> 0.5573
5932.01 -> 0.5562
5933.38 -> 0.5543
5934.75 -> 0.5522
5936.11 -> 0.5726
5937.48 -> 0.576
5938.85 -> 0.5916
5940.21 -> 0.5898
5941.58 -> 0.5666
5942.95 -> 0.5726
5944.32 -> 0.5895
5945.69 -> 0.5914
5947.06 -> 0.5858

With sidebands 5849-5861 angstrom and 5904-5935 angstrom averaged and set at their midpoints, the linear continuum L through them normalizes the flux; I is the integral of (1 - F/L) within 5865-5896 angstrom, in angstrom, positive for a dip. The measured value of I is 1.5 angstrom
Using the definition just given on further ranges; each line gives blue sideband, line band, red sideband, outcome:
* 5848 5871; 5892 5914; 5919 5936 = 1.3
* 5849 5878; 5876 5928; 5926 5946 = 2.6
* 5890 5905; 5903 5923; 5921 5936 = -1.6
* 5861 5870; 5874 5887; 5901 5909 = -0.1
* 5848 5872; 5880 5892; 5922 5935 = 1.1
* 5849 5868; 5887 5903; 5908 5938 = 2.3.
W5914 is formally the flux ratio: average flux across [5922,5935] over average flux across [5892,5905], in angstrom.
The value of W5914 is 1.1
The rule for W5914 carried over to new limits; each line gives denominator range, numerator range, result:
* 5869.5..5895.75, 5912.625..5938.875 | 1.07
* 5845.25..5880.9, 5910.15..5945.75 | 1.00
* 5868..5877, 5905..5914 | 0.97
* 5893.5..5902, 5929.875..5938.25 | 1.12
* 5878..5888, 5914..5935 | 1.03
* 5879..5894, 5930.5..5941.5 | 1.13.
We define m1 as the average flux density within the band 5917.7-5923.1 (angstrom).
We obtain 0.573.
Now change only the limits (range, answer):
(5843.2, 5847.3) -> 0.595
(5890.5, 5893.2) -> 0.423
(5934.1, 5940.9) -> 0.577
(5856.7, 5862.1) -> 0.528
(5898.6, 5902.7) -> 0.524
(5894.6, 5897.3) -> 0.477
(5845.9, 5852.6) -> 0.582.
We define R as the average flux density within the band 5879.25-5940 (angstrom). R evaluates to 0.541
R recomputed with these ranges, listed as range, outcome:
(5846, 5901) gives 0.542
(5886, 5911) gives 0.51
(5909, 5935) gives 0.563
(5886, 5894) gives 0.457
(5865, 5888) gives 0.564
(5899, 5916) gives 0.555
